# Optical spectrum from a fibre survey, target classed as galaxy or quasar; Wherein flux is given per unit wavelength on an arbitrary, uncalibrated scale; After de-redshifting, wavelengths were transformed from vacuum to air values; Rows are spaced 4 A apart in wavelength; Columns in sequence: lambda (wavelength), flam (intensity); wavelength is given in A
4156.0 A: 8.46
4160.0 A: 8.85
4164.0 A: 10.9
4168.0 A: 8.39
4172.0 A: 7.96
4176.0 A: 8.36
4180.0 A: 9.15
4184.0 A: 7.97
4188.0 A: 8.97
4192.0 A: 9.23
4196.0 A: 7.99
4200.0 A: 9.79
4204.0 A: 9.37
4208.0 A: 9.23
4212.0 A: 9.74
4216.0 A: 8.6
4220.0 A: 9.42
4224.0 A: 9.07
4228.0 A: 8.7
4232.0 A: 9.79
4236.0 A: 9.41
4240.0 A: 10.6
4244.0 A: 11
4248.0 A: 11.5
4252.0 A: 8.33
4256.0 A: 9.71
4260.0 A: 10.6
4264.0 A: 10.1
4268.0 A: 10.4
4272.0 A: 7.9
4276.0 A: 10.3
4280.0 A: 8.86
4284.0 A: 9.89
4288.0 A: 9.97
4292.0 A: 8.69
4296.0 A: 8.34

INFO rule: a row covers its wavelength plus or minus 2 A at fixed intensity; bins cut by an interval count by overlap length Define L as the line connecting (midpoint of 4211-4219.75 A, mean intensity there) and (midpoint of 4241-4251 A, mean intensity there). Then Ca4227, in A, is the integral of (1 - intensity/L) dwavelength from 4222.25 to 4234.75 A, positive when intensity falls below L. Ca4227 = 0.9 A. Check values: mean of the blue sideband 9.15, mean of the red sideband 10.9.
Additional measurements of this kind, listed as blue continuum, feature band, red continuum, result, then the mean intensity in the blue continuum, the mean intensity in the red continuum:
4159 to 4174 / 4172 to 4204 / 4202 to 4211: 1.5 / 9.04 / 9.35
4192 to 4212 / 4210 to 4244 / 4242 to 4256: 0.7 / 9.17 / 10.2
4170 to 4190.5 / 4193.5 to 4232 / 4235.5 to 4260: 0.7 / 8.5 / 10.2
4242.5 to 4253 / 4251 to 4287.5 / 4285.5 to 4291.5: 1.4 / 10.4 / 9.64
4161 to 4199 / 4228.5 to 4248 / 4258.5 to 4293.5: -1.9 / 8.8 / 9.63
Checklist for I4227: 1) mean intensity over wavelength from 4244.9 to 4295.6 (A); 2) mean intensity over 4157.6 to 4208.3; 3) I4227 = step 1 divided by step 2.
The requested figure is 1.1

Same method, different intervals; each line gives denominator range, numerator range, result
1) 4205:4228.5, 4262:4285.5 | 1.04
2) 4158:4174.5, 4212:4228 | 1.01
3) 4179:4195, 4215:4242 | 1.07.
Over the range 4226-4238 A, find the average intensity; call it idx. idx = 9.3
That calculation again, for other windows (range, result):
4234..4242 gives 10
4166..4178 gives 8.24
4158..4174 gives 9.03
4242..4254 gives 10.3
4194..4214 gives 9.22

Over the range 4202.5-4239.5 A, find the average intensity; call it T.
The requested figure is 9.31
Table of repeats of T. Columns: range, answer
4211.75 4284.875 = 9.68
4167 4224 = 8.88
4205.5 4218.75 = 9.21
